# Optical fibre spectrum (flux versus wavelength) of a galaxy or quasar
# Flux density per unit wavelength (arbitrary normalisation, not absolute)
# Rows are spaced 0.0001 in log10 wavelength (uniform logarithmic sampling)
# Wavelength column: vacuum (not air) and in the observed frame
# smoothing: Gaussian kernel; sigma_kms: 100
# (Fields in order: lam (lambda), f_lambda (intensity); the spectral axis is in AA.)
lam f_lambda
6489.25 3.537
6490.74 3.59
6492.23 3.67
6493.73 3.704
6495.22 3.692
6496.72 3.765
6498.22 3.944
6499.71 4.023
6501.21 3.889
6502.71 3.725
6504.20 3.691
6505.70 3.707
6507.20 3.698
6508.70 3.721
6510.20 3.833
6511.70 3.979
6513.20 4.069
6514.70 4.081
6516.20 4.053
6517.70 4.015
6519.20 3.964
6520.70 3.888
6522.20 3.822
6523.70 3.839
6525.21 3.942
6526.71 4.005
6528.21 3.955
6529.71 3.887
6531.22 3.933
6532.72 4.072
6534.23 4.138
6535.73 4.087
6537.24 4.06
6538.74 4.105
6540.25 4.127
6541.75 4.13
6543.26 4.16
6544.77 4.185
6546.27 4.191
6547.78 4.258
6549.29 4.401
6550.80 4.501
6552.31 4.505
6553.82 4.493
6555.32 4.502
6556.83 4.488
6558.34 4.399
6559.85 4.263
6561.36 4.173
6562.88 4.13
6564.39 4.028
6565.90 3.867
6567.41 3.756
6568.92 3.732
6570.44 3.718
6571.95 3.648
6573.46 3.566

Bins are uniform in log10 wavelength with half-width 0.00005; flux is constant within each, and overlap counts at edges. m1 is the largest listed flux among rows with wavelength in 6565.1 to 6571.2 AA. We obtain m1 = 3.867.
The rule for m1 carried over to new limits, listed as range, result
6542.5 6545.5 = 4.185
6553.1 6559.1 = 4.502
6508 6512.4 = 3.979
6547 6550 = 4.401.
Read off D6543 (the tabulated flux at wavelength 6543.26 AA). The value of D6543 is 4.16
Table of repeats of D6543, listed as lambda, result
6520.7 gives 3.888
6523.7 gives 3.839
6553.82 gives 4.493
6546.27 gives 4.191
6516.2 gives 4.053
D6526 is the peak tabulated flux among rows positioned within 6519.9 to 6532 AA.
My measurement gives 4.005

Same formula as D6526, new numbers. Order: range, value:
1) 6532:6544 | 4.16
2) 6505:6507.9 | 3.707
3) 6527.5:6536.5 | 4.138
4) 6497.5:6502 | 4.023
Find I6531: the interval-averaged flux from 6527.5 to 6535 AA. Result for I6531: 4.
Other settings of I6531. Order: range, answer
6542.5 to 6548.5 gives 4.2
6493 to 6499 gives 3.78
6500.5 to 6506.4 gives 3.75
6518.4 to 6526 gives 3.89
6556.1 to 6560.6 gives 4.38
